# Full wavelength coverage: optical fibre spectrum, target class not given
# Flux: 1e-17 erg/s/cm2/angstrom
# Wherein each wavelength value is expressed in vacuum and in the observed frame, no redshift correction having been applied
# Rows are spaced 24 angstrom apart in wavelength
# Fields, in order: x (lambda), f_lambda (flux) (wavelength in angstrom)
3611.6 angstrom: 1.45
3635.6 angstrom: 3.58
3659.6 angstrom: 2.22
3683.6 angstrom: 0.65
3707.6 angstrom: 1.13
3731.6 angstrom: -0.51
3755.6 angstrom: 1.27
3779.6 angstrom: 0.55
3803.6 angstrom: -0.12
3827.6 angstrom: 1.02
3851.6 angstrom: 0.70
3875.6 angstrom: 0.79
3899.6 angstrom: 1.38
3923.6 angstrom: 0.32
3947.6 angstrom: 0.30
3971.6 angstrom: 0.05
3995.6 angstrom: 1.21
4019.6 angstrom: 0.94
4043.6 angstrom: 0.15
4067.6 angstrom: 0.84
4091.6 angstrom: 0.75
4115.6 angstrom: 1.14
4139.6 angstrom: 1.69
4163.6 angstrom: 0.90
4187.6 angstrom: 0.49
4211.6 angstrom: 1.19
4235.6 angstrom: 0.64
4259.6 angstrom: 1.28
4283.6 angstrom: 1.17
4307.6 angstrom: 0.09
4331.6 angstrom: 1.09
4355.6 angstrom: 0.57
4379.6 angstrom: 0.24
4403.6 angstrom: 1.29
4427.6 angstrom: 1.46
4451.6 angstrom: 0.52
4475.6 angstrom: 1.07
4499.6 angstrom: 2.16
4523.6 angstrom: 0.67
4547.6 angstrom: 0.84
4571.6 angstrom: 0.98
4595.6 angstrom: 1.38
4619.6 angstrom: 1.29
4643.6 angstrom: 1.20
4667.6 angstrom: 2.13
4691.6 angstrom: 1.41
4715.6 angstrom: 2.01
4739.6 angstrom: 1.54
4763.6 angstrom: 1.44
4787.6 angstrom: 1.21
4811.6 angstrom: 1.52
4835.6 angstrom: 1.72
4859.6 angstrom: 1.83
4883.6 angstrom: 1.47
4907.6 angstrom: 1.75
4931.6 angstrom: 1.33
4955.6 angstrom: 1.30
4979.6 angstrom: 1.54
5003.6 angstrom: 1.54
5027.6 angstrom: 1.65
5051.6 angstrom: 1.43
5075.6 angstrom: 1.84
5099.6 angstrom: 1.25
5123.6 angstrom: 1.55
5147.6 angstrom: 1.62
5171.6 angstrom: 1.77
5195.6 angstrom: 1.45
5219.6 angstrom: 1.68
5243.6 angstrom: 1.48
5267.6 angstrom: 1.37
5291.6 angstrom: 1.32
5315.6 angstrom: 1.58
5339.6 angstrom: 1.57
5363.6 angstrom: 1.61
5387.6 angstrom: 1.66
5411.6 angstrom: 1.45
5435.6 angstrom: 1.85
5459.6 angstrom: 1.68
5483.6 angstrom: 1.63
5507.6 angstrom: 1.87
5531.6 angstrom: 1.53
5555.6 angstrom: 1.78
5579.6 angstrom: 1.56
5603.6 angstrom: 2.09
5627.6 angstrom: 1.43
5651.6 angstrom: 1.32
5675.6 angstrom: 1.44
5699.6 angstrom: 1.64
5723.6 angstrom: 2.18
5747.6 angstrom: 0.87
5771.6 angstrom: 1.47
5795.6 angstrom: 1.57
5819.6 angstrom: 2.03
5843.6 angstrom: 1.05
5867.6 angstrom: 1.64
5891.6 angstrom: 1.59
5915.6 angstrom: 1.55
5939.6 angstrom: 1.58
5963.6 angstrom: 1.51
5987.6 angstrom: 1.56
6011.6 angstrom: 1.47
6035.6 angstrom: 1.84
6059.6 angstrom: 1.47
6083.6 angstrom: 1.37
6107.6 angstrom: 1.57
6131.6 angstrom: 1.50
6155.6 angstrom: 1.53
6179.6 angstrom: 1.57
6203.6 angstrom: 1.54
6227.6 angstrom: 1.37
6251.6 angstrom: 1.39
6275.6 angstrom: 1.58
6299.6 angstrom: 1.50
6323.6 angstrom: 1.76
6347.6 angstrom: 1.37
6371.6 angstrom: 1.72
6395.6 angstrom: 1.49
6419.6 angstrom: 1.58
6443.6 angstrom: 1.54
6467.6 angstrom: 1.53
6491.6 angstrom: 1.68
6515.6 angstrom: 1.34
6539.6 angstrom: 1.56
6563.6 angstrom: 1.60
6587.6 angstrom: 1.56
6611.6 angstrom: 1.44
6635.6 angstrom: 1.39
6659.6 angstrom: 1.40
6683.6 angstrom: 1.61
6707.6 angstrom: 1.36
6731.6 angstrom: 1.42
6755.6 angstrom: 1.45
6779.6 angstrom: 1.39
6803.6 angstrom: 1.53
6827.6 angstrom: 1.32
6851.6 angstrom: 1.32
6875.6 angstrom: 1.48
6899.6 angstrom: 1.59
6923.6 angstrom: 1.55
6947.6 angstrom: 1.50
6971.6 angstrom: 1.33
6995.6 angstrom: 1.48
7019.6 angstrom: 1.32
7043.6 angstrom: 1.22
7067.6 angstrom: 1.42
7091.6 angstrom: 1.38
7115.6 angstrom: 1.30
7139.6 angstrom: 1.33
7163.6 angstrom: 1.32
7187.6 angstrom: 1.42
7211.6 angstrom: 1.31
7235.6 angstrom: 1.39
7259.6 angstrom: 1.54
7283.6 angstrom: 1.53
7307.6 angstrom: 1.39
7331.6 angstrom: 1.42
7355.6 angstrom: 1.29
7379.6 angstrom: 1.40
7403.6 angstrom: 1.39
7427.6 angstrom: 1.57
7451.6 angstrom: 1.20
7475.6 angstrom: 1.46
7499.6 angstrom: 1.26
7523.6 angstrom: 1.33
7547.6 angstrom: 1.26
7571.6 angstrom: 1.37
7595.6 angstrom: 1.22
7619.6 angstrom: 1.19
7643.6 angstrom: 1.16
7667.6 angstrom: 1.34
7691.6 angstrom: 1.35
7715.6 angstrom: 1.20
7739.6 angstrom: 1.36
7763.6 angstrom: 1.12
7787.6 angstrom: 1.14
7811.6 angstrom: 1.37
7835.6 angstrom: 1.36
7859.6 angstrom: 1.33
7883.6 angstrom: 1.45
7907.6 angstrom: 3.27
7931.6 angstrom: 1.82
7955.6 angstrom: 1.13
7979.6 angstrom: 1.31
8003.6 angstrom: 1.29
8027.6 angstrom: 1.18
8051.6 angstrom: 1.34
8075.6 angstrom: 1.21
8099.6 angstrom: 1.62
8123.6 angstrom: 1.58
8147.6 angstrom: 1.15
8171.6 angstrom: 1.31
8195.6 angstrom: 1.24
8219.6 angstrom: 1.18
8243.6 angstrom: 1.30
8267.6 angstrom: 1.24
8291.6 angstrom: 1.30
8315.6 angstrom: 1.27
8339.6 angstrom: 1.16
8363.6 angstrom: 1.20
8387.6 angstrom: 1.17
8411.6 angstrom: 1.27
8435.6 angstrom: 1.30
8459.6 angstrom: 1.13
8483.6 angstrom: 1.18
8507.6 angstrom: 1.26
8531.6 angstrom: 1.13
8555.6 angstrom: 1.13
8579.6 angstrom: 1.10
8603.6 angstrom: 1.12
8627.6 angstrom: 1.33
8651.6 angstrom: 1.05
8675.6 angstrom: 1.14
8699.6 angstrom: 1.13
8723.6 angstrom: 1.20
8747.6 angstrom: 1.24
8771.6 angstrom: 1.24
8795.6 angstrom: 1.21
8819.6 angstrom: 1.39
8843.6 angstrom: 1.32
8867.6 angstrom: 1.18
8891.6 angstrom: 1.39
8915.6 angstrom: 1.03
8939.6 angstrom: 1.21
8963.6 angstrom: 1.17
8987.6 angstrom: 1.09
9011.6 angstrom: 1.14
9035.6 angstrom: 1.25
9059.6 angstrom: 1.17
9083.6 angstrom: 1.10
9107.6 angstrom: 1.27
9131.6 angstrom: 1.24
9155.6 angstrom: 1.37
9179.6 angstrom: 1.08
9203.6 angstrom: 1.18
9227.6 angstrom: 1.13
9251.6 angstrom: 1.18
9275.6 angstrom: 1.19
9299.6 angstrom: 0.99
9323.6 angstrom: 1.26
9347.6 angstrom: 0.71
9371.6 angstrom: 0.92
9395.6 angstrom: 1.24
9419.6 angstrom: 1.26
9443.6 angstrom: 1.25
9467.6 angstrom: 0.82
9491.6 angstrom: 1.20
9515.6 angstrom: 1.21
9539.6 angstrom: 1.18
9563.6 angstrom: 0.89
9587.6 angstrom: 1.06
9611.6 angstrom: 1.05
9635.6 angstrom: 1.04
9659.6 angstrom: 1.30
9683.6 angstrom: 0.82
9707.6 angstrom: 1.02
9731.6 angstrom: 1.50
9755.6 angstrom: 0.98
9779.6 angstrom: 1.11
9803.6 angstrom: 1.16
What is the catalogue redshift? 0.21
